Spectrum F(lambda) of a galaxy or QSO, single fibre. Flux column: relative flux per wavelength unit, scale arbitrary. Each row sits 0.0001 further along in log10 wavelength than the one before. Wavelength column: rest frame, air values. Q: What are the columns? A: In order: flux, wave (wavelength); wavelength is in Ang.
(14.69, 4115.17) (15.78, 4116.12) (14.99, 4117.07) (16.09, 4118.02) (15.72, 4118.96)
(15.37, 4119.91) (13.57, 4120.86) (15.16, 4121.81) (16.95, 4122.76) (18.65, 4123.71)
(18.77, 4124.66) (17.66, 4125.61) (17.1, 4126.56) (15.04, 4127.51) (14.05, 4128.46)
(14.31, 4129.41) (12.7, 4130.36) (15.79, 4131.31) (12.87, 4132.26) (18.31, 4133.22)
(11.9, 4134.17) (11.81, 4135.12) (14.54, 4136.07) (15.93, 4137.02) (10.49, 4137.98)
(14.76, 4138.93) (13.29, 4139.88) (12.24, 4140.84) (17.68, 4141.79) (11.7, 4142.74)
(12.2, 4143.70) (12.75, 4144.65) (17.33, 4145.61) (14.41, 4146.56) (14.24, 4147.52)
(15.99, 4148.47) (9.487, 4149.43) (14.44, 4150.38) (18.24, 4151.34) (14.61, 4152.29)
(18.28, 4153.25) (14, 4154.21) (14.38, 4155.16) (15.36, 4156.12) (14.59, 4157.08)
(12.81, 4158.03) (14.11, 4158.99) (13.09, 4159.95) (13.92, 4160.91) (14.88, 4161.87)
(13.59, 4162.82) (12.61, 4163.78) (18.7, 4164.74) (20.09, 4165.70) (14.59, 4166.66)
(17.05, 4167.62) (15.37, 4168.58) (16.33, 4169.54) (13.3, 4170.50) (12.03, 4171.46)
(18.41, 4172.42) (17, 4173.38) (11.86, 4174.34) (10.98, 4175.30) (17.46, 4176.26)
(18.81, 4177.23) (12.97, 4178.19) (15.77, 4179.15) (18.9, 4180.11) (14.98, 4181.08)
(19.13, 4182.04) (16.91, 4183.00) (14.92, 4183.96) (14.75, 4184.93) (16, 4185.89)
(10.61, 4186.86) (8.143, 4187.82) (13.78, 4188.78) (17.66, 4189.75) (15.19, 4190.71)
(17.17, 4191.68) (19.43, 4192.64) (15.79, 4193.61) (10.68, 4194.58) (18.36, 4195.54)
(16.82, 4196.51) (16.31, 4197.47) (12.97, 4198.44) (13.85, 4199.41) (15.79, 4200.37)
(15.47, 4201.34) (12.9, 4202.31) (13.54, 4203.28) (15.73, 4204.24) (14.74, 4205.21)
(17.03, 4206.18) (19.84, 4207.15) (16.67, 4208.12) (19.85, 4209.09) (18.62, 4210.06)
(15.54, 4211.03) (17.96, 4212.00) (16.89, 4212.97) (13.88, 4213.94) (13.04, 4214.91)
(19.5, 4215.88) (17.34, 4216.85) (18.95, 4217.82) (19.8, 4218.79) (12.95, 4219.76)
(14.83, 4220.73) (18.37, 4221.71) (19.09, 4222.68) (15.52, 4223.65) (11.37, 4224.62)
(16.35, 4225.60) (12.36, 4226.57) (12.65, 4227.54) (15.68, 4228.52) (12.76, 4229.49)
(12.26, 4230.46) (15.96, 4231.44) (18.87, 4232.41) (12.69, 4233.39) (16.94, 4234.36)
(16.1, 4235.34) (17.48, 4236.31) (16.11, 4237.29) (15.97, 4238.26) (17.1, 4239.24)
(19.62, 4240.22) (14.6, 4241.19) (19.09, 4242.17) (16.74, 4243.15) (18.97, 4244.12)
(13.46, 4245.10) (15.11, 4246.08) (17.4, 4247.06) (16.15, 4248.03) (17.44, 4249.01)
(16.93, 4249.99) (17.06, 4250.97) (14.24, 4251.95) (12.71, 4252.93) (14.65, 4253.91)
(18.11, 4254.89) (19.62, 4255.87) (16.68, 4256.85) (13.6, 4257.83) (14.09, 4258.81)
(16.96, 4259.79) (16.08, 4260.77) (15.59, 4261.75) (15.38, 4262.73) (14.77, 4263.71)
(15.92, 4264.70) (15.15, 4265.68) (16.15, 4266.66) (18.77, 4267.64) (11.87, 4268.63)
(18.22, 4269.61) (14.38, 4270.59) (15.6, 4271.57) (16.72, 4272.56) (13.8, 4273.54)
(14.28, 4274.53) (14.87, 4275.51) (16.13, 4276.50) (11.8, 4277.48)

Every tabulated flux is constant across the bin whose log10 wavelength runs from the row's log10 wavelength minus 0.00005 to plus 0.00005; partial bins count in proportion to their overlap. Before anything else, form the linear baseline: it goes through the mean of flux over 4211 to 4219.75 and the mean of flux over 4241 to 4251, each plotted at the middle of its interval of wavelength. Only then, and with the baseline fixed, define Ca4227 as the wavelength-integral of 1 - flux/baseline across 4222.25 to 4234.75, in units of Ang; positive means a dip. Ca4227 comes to 1.5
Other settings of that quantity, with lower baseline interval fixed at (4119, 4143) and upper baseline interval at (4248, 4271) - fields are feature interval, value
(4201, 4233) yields -0.86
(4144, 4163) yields 0.66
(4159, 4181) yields -0.22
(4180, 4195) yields 0.12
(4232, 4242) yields -0.59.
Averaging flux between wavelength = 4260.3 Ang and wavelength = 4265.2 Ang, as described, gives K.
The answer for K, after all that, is 15.5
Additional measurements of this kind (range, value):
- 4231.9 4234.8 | 16.2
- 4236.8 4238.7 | 16.1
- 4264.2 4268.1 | 16.5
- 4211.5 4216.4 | 16.3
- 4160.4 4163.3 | 14.1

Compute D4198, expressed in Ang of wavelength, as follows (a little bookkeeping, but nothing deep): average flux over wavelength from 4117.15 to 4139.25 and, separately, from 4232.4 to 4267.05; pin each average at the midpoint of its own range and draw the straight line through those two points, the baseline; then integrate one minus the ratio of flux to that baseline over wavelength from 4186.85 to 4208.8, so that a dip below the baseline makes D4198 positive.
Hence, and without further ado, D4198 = 0.6 Ang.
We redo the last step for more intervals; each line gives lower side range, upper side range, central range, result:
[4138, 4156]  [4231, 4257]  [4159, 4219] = -1.5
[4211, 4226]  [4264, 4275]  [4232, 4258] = -0.9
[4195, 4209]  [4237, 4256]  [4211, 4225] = -0.3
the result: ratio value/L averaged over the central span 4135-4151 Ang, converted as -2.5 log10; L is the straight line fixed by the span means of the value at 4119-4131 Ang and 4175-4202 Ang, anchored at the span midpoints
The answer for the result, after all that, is 0.14 mag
